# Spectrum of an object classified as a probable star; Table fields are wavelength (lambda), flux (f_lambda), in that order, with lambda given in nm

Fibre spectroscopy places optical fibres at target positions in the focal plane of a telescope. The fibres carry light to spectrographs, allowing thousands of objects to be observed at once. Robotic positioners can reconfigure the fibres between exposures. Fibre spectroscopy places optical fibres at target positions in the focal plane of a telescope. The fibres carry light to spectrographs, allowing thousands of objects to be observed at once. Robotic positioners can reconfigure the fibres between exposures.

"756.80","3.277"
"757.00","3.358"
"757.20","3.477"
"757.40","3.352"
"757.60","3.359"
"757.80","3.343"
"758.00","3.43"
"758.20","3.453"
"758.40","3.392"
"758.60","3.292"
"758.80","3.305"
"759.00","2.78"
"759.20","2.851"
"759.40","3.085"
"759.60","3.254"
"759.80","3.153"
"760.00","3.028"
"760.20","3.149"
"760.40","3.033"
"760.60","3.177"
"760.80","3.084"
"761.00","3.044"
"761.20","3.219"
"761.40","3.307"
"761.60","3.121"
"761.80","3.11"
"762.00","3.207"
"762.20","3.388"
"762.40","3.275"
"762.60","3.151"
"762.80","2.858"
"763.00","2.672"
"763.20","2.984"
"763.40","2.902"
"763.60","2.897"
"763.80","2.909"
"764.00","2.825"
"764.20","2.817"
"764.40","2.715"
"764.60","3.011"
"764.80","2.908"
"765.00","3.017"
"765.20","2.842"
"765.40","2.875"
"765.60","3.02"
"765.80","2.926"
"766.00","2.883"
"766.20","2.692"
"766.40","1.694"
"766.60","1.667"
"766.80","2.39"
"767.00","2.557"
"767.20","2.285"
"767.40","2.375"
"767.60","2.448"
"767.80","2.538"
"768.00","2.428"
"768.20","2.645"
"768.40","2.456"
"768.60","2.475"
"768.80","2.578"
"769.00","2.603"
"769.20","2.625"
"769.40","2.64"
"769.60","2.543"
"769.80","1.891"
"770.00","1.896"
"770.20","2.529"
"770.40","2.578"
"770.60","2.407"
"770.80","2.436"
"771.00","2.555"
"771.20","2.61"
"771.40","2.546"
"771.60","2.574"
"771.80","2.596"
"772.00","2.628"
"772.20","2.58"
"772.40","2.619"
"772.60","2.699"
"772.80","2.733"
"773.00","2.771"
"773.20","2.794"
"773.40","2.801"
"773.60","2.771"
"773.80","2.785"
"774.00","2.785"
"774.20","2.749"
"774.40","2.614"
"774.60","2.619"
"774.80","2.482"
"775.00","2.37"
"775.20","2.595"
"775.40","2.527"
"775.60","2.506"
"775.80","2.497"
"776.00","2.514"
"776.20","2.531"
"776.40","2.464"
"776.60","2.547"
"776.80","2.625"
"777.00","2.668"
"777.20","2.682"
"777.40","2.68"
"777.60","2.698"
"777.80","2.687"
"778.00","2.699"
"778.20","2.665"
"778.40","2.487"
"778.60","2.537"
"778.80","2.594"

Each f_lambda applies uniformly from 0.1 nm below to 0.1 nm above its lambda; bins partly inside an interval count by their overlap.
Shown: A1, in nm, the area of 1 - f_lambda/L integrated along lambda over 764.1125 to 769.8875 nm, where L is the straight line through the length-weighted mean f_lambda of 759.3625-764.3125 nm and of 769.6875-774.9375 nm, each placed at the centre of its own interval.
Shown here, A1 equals 0.52 nm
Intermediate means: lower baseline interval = 3.06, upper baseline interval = 2.58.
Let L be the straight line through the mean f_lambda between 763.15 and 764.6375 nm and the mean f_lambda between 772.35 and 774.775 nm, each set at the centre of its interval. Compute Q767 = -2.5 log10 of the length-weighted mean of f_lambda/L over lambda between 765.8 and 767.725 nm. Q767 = 0.19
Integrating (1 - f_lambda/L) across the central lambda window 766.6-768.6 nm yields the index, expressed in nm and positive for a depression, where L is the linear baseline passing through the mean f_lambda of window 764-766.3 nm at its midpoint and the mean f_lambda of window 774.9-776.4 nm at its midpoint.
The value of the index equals 0.27 nm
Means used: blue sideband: 2.88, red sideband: 2.5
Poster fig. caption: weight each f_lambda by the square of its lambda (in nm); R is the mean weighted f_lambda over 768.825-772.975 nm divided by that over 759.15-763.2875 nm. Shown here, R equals 0.8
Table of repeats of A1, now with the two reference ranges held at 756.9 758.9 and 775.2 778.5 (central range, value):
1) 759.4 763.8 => 0.180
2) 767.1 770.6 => 0.576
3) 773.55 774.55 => -0.009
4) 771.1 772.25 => 0.089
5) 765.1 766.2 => 0.060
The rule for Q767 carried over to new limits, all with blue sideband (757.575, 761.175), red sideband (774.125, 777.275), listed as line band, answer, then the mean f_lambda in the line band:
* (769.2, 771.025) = 0.16 mag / 2.39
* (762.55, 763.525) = 0.05 mag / 2.9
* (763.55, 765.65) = 0.03 mag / 2.89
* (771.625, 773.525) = 0.00 mag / 2.69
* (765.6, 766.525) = 0.14 mag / 2.58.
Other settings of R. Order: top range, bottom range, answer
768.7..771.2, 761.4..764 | 0.82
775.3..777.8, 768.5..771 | 1.08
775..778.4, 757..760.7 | 0.84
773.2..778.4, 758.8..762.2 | 0.88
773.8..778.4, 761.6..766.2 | 0.91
